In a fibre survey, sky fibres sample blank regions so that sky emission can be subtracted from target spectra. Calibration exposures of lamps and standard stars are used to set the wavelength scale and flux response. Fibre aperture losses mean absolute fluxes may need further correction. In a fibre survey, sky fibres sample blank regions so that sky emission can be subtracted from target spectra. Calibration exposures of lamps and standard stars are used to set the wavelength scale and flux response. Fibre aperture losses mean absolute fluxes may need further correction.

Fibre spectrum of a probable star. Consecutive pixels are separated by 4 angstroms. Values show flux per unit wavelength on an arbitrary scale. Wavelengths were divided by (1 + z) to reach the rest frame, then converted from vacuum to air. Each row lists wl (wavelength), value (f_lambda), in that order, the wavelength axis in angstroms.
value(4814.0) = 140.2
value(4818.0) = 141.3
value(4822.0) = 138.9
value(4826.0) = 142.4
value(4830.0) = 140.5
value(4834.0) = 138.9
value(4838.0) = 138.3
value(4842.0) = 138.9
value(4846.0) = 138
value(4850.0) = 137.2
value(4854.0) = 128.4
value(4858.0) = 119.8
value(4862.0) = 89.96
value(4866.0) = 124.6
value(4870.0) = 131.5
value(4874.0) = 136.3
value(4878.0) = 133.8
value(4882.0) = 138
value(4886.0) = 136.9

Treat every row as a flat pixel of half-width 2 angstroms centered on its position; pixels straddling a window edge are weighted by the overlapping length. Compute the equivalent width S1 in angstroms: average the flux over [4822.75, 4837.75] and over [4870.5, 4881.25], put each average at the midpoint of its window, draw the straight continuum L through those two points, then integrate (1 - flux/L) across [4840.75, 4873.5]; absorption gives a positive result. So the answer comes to 2.6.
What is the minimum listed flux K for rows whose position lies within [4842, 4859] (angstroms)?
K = 119.8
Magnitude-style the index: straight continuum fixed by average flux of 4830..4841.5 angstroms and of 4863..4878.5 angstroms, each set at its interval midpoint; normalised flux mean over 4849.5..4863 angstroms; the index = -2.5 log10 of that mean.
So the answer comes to 0.122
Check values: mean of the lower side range 139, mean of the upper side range 129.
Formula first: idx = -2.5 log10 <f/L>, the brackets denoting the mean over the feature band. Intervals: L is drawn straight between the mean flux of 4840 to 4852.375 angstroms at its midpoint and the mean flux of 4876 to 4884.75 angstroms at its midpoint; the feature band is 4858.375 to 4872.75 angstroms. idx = 0.17 mag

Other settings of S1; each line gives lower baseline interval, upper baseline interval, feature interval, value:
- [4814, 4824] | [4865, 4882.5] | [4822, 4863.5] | 1.5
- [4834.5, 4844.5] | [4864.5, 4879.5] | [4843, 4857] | 0.3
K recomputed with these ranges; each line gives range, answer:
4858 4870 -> 89.96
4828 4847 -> 138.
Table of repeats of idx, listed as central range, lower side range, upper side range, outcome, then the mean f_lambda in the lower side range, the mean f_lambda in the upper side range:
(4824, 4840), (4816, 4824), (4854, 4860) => -0.04 mag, 140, 123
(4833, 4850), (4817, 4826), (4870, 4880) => 0.00 mag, 140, 134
